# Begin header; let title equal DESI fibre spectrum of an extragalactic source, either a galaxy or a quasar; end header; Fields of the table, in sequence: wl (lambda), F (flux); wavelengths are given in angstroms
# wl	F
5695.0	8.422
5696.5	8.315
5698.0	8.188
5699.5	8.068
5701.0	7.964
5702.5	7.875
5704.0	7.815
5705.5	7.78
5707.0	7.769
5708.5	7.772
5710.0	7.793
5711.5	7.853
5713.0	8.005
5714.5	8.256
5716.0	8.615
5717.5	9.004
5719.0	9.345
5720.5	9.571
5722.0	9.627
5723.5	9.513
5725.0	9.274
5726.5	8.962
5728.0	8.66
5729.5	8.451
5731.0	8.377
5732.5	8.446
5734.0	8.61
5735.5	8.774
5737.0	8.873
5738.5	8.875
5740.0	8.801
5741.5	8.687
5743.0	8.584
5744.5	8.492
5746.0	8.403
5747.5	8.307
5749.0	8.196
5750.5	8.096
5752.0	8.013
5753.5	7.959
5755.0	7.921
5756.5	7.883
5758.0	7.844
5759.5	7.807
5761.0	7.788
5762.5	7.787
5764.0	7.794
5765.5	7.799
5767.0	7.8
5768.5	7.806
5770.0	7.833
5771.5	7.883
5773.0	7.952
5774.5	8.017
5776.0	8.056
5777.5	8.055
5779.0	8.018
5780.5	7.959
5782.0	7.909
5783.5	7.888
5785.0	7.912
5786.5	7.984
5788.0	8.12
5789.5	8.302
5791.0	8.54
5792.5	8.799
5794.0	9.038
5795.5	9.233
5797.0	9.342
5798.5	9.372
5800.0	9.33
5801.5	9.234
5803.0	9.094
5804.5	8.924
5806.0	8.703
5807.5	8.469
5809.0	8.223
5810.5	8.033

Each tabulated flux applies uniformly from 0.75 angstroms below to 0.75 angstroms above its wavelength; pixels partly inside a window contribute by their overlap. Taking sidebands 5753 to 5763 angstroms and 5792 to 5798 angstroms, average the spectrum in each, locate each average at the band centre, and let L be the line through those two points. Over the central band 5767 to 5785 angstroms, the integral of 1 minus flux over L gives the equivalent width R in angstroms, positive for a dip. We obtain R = 1.1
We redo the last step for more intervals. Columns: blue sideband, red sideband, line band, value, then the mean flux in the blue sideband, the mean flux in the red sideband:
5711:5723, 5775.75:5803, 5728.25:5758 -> 1.1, 8.82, 8.53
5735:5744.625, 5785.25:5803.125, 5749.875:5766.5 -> 1.7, 8.74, 8.83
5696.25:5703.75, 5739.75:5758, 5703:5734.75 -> -1.6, 8.05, 8.25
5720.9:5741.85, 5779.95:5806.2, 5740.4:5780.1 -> 3.3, 8.87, 8.65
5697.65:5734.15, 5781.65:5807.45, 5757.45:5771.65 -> 1.3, 8.46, 8.7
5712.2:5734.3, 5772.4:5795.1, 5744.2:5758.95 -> 0.8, 8.85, 8.19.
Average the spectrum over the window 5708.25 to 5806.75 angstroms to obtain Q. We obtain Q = 8.43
